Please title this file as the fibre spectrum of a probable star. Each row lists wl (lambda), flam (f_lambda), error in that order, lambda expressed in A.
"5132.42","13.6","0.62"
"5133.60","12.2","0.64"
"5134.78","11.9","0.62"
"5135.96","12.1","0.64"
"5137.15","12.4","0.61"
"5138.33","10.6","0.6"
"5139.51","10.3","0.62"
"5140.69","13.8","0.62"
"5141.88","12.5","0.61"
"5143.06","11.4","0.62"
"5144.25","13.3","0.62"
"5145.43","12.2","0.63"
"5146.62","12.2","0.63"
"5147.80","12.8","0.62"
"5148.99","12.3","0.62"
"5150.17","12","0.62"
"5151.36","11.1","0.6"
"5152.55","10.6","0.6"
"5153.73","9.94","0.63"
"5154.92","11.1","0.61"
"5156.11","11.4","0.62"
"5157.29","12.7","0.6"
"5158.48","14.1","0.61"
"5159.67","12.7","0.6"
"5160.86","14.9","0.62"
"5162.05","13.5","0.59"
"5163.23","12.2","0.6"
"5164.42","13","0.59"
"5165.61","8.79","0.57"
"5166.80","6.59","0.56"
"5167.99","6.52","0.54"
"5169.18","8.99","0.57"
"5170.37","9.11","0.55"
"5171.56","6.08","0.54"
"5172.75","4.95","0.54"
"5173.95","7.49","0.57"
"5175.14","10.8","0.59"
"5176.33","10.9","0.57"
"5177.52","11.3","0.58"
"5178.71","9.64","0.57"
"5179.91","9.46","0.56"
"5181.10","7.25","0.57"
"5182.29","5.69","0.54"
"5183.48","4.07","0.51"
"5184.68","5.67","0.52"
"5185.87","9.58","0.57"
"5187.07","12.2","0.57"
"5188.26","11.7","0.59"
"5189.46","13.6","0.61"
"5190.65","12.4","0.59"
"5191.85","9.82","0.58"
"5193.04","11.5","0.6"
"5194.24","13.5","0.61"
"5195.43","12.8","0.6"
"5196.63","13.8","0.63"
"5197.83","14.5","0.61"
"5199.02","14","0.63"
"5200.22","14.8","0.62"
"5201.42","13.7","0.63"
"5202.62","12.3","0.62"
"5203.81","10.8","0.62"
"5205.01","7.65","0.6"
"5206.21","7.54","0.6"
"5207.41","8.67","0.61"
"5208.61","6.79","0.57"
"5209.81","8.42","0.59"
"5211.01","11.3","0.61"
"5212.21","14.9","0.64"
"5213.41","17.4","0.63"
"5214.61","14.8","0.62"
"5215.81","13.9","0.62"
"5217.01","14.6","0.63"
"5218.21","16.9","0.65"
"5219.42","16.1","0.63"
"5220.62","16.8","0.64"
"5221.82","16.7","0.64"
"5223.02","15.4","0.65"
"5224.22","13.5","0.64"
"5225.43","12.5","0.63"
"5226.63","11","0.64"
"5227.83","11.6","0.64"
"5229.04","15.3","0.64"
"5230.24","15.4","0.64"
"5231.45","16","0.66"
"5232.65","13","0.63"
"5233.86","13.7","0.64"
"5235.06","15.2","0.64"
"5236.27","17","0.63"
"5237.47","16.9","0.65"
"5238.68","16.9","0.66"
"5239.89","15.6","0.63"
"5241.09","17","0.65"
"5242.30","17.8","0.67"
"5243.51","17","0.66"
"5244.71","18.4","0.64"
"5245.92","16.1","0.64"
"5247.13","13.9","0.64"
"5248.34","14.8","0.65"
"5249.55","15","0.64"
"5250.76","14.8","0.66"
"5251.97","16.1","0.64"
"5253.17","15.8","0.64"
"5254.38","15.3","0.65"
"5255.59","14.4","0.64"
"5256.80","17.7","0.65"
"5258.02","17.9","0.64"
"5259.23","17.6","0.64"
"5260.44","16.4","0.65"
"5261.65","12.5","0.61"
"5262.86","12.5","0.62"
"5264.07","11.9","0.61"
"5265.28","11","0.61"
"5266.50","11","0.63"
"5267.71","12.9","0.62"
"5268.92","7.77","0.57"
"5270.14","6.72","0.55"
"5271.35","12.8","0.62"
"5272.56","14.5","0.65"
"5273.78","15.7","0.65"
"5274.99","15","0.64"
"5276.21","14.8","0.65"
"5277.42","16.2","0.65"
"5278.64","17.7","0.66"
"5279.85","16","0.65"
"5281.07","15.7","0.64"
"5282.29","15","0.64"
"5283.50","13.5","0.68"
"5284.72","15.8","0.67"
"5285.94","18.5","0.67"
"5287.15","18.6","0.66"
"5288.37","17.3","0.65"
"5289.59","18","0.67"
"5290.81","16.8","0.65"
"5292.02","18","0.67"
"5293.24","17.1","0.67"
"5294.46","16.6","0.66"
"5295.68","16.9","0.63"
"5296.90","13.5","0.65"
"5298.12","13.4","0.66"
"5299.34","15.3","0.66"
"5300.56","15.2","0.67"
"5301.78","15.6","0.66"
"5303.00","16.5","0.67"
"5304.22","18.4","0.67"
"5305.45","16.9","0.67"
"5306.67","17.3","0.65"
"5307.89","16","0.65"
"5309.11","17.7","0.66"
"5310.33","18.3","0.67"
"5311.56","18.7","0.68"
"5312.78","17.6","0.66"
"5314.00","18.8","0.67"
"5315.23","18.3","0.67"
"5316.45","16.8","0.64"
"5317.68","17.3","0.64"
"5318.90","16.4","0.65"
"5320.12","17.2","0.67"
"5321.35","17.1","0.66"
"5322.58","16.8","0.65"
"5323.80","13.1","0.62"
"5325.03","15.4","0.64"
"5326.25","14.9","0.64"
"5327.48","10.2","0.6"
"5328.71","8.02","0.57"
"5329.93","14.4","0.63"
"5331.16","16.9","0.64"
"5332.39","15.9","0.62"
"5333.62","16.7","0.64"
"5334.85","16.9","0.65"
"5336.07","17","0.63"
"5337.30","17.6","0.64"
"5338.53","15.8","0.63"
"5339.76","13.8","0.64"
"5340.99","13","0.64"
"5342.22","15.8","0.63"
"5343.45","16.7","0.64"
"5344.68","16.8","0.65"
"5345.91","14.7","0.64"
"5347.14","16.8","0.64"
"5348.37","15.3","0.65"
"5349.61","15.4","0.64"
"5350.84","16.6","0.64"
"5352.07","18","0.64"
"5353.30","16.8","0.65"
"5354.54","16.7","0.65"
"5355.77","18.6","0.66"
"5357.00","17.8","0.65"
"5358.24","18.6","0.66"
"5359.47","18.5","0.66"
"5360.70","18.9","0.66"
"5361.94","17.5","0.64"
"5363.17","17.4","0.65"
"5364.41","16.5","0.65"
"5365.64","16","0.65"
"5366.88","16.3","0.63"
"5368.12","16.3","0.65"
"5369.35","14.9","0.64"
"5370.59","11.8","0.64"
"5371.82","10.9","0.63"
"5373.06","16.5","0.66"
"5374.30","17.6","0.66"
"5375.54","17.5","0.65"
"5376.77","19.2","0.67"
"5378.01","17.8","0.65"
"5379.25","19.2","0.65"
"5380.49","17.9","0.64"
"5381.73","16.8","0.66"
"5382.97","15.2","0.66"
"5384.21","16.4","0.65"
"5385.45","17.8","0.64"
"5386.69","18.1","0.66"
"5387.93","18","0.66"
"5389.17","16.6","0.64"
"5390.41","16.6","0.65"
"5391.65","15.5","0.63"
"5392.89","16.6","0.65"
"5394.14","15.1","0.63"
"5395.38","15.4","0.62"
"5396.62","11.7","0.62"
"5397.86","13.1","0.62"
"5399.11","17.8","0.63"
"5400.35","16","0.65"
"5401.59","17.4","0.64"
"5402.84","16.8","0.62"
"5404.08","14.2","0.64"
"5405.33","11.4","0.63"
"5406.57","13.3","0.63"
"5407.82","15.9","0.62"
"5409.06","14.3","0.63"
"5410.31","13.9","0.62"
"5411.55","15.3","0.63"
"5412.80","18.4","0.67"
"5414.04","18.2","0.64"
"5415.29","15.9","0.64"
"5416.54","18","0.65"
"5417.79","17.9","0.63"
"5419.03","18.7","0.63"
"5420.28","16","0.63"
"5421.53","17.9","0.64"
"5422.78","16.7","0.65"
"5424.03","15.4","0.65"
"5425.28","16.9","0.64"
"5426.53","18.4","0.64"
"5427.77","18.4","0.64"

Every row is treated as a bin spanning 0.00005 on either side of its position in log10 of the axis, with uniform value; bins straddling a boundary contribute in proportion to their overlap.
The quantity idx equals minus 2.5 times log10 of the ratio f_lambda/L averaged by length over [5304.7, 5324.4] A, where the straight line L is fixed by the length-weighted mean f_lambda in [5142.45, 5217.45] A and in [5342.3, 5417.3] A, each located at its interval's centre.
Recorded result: -0.18 mag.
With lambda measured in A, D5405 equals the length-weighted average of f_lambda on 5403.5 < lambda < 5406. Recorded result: 12.8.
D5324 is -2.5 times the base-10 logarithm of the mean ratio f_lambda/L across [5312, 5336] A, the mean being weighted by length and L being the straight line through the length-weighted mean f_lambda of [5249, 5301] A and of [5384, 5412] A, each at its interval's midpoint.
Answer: -0.040 mag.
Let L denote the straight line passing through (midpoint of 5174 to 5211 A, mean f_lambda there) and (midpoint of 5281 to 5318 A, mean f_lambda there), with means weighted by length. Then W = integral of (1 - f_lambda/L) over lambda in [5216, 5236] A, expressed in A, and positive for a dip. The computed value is -3.6 A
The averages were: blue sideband 10.5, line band 14.6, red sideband 16.8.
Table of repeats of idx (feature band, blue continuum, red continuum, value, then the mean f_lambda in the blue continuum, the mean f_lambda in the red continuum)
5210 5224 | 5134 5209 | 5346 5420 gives -0.25 mag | 10.8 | 16.4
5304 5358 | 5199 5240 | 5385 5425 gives -0.08 mag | 13.6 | 16.1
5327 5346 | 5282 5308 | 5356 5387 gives 0.11 mag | 16.4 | 16.9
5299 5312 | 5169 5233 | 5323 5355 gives -0.17 mag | 11.7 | 15.4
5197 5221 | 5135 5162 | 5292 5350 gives 0.06 mag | 12.1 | 16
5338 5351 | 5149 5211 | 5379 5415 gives -0.06 mag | 10.5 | 15.9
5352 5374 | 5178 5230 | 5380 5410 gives -0.10 mag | 12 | 15.7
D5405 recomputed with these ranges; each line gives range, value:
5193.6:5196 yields 13.1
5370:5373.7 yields 13.1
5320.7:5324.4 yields 15.7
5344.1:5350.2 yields 15.8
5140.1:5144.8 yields 12.7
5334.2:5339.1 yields 16.8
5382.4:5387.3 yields 16.9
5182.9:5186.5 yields 6.48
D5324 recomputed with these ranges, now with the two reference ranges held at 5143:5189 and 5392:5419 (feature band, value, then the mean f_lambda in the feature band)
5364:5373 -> 0.003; 14.7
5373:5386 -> -0.163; 17.5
